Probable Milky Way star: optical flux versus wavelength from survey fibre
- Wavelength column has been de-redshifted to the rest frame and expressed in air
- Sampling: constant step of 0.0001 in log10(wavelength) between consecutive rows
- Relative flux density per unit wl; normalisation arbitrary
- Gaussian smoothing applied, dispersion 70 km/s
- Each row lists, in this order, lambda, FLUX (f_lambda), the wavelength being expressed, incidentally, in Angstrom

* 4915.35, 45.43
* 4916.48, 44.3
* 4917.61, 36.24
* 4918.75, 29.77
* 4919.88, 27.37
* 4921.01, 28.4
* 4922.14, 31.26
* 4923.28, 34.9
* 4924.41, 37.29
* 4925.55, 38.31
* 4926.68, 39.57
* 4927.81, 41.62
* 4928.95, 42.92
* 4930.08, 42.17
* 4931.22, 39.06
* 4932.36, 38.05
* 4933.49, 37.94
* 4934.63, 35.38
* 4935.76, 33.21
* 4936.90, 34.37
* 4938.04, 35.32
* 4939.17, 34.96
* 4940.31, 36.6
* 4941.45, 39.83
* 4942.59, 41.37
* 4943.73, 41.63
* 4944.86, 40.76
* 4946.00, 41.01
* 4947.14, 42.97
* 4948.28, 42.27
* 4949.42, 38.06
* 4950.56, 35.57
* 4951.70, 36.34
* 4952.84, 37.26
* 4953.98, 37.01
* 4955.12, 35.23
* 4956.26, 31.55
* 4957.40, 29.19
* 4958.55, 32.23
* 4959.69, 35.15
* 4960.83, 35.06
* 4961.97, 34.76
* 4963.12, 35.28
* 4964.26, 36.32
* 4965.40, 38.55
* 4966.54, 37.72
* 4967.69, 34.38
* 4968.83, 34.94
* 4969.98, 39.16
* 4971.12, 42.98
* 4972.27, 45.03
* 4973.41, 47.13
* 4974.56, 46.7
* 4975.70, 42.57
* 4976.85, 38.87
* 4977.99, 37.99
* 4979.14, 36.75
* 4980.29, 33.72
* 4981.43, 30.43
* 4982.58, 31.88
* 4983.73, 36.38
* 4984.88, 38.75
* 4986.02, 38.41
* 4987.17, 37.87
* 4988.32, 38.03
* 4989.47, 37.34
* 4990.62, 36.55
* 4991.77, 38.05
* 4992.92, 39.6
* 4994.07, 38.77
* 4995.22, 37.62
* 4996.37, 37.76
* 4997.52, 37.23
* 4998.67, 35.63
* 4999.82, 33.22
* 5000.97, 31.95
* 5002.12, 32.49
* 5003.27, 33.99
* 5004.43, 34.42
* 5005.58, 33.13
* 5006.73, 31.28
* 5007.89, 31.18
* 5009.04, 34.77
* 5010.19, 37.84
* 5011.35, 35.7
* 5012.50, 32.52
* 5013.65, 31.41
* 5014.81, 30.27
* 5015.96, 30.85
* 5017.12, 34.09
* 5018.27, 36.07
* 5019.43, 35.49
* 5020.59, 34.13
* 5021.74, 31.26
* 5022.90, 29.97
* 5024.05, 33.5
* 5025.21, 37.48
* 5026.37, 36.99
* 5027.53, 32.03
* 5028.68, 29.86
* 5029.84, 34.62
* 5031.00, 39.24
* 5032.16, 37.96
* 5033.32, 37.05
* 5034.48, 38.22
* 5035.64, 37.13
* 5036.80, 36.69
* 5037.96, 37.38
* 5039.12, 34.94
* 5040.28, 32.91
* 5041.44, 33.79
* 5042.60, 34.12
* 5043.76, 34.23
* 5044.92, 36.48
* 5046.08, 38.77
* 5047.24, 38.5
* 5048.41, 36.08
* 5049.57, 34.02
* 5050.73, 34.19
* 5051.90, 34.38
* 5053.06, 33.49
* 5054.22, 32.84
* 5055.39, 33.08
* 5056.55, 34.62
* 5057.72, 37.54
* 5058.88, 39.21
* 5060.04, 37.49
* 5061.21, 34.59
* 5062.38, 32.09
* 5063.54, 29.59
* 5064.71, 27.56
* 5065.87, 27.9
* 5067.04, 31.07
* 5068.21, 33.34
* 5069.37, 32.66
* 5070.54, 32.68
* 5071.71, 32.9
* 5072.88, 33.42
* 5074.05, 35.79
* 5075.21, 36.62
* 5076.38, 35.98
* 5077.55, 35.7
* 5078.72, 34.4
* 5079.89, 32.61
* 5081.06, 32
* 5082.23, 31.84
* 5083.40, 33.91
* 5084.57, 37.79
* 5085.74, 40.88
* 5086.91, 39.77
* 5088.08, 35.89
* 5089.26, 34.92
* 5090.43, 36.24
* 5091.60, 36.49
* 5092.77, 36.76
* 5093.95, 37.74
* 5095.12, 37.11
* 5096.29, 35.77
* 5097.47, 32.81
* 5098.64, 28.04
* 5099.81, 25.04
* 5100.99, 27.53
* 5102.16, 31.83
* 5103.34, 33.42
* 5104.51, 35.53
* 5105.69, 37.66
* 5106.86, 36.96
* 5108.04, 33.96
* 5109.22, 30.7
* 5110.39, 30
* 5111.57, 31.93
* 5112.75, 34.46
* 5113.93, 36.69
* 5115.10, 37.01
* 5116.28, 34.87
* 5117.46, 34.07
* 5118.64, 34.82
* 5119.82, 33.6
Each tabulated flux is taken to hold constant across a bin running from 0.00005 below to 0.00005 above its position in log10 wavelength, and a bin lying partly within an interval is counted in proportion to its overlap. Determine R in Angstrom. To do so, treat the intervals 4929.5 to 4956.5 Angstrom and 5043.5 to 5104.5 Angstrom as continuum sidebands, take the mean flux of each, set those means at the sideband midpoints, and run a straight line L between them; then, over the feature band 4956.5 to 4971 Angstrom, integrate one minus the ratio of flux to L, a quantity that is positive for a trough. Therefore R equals 0.8 Angstrom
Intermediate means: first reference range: 37.9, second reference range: 34.2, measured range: 35.4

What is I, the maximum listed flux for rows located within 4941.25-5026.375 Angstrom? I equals 47.13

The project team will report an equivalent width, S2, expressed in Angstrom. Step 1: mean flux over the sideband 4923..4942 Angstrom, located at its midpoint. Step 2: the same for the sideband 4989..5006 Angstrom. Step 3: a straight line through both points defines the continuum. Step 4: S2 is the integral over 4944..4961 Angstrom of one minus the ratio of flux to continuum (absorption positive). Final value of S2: 0.2 Angstrom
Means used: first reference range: 37.8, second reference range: 35.9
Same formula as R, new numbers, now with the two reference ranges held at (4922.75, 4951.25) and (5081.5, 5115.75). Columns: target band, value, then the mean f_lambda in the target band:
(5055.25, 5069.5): 0.9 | 33.2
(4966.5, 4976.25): -0.9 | 41.4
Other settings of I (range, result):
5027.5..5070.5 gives 39.24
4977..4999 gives 39.6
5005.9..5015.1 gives 37.84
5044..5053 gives 38.77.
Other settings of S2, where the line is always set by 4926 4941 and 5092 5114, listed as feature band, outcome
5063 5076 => 0.75 Angstrom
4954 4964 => 0.89 Angstrom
